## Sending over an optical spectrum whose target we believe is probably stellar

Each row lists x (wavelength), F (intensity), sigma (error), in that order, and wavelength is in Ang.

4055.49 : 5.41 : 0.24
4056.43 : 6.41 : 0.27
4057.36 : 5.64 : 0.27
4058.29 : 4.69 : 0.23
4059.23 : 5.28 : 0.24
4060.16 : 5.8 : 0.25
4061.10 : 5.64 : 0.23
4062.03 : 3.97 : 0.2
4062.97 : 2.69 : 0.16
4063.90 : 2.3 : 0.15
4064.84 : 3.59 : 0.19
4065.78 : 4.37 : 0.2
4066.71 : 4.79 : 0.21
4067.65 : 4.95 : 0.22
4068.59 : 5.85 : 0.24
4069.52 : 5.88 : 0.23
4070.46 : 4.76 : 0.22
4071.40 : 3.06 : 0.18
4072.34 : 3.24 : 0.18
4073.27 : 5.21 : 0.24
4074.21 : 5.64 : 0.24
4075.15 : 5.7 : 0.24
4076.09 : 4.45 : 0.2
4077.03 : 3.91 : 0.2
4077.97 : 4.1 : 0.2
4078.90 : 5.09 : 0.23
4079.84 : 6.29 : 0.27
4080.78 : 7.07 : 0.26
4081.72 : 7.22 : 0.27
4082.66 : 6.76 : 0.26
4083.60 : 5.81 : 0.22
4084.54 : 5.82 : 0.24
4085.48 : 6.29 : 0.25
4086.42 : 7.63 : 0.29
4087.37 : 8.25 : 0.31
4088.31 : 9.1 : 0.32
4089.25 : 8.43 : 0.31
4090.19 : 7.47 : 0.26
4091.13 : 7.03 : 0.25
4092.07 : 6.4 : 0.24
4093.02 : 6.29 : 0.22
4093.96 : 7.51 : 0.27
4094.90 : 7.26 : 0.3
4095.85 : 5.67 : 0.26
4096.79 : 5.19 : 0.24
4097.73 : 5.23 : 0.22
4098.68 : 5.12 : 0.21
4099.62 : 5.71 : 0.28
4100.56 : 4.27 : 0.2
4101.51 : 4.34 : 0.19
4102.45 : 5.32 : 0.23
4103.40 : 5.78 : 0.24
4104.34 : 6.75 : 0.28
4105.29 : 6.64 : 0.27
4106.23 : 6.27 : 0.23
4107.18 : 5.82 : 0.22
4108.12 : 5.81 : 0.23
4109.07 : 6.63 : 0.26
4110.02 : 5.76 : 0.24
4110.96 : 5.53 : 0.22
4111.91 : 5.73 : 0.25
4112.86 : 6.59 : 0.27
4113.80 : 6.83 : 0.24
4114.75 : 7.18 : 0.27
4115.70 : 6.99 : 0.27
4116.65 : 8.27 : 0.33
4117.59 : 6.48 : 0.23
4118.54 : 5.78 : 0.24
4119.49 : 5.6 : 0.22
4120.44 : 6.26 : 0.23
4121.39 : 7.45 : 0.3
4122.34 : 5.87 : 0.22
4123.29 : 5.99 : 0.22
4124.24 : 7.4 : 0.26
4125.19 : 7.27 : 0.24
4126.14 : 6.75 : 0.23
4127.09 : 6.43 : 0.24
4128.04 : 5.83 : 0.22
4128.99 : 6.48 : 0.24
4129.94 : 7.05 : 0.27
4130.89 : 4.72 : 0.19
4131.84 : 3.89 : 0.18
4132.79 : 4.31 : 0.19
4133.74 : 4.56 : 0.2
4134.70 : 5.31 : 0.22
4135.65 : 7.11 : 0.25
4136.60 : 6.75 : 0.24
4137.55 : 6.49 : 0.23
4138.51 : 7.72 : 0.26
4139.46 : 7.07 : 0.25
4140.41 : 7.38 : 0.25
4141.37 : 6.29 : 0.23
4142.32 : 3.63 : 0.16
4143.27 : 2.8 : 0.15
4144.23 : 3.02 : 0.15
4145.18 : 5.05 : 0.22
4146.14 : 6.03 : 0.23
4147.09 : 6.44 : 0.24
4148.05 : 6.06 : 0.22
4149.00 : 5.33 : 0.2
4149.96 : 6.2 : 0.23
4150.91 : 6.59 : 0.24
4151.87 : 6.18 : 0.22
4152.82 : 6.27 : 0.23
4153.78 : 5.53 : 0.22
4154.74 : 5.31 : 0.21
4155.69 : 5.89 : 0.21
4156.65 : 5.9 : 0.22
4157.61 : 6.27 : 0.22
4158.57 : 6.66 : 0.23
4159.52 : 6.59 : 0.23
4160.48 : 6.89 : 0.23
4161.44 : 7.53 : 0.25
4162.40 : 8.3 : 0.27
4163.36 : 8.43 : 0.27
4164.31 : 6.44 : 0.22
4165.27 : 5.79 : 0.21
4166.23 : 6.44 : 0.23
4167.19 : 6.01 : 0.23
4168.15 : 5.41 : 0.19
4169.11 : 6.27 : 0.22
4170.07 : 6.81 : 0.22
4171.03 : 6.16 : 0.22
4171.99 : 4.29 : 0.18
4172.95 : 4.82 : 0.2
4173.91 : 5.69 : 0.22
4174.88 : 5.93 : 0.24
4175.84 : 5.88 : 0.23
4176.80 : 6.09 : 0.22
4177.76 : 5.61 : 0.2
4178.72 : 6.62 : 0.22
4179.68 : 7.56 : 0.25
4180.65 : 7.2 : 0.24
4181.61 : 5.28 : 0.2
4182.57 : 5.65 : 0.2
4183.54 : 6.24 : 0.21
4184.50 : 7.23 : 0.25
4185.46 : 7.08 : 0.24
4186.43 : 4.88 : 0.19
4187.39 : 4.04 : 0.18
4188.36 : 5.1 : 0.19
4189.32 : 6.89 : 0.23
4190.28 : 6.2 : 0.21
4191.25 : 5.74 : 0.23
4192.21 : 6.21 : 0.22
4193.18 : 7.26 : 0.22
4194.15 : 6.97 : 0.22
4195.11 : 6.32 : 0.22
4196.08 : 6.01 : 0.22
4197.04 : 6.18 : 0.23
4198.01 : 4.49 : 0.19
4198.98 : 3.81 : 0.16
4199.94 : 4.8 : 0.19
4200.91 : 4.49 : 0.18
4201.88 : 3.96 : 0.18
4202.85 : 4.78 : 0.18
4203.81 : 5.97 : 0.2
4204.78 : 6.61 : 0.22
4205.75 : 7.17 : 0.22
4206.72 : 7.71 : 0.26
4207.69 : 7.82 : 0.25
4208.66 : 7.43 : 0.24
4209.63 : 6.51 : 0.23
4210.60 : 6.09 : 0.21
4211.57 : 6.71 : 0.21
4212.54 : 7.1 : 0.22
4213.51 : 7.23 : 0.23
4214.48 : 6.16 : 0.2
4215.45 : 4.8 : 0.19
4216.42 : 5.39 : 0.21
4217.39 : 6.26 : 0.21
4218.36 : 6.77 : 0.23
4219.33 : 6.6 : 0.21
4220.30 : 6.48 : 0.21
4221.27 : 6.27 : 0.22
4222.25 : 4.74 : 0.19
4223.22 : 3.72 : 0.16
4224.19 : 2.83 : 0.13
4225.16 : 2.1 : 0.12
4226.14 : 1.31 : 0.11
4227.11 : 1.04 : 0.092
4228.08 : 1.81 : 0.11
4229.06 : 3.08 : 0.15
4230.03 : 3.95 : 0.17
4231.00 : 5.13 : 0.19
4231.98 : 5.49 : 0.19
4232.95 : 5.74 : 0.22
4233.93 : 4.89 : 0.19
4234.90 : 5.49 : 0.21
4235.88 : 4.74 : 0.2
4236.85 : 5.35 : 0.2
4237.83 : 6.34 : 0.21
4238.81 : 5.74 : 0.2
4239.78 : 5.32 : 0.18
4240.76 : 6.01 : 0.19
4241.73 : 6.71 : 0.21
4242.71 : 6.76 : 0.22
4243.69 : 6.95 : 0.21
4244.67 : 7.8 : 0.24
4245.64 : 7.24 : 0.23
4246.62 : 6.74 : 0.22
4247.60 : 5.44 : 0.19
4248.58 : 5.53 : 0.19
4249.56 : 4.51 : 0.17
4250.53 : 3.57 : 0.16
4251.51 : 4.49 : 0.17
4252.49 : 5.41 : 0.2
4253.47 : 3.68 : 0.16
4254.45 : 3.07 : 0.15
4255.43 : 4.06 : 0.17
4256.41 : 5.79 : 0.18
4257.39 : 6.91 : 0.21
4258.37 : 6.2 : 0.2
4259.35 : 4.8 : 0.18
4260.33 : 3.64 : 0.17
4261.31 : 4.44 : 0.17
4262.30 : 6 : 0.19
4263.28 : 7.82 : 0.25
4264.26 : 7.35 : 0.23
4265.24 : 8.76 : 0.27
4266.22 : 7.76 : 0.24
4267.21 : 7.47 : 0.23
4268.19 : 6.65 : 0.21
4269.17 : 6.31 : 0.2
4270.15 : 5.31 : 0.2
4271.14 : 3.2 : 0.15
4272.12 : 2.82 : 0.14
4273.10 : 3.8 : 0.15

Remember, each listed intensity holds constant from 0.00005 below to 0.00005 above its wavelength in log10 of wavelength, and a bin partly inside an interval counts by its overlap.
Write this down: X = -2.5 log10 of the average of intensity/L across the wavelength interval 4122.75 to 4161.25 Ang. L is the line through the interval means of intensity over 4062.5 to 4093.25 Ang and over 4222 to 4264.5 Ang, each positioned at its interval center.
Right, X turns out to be -0.111 mag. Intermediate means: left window 5.62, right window 4.98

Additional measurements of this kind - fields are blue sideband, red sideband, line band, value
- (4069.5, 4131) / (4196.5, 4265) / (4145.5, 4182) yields -0.08 mag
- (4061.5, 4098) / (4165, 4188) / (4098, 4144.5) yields -0.04 mag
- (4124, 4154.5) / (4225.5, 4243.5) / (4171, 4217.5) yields -0.16 mag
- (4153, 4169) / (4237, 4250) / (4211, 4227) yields 0.21 mag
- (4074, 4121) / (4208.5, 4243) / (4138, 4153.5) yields 0.02 mag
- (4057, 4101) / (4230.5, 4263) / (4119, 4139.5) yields -0.12 mag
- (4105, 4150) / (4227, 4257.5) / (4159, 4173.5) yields -0.12 mag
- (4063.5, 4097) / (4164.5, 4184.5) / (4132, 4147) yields 0.07 mag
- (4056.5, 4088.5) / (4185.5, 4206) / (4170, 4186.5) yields -0.09 mag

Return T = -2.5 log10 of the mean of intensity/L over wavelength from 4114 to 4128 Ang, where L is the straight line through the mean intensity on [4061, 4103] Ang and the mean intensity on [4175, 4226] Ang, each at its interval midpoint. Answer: -0.176 mag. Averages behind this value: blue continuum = 5.57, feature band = 6.67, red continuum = 5.87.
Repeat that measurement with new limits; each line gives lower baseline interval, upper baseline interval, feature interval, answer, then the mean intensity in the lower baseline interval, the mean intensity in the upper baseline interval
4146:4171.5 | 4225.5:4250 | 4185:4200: 0.014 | 6.37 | 5.15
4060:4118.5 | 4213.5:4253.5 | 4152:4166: -0.195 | 5.8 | 5.13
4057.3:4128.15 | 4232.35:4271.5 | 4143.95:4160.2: -0.012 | 5.87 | 5.76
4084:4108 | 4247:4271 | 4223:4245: 0.210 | 6.37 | 5.59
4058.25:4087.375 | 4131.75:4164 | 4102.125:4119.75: -0.132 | 5.15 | 6.02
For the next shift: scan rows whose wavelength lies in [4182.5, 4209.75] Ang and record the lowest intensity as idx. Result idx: 3.81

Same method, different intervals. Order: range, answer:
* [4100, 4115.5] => 4.27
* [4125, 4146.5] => 2.8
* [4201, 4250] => 1.04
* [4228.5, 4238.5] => 3.08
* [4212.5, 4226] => 2.1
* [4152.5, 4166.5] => 5.31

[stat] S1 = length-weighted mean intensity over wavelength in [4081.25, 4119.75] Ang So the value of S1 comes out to 6.41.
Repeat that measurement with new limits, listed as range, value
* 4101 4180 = 6.11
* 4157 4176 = 6.33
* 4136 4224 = 6.04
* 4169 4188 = 5.95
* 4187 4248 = 5.57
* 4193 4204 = 5.36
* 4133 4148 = 5.69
